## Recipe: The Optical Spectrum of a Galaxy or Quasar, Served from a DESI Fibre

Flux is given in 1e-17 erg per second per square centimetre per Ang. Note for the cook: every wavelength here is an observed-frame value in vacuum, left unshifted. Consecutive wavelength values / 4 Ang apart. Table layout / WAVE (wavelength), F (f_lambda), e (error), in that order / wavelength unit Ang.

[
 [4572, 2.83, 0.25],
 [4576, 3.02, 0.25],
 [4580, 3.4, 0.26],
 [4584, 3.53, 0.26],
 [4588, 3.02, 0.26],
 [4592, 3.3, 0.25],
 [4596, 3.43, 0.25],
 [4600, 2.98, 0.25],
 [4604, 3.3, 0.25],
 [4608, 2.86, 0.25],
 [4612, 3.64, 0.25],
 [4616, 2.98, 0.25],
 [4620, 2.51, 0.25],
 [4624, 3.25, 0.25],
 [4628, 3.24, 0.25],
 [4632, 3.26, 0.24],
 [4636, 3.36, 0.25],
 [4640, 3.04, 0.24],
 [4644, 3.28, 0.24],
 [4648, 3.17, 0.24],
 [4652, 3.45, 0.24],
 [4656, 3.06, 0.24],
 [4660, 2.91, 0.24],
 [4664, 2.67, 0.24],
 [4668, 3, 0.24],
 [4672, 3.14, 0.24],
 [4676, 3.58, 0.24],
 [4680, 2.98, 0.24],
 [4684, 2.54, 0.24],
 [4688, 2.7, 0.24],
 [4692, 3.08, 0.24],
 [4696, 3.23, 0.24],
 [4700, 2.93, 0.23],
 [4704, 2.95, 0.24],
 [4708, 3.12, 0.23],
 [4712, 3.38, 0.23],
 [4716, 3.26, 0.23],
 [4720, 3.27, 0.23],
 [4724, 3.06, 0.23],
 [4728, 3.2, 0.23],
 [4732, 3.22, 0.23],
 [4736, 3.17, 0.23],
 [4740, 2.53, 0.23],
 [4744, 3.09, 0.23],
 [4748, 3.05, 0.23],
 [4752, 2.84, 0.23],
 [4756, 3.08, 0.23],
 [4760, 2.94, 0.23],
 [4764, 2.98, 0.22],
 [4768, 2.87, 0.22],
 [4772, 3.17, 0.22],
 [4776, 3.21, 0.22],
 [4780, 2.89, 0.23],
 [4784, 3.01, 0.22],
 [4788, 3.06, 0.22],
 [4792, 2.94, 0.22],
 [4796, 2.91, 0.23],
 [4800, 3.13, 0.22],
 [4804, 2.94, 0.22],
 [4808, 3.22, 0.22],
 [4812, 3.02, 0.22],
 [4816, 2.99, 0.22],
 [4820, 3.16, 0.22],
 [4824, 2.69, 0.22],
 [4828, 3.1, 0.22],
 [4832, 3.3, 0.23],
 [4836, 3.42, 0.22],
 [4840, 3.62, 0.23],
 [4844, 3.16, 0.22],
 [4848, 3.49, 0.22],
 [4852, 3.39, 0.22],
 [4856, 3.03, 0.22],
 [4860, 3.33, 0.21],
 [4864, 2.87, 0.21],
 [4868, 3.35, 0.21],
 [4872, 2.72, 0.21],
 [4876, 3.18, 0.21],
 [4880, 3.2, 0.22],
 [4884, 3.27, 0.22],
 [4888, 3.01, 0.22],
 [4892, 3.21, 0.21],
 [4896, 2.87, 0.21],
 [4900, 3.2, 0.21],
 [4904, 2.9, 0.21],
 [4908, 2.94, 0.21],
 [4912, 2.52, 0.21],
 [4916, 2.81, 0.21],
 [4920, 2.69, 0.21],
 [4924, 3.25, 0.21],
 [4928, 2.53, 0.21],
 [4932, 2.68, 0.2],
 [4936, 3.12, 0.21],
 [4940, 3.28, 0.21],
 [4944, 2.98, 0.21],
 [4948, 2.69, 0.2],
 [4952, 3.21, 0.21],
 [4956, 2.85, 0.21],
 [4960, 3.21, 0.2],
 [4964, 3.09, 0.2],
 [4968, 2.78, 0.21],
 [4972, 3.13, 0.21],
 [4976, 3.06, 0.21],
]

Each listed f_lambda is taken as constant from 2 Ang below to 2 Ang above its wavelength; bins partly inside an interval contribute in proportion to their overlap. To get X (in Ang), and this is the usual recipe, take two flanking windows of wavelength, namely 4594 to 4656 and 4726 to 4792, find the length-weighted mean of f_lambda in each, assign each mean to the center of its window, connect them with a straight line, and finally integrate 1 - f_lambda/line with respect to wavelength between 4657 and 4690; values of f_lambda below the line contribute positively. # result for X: 1.9 Ang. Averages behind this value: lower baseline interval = 3.18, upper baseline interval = 3.02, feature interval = 2.94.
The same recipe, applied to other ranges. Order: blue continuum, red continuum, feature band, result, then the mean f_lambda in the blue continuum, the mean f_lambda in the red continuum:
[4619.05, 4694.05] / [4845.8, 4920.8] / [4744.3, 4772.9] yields 0.71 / 3.07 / 3.06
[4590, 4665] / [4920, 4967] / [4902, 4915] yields 0.89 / 3.15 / 2.97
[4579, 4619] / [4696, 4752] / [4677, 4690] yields 1.36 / 3.22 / 3.09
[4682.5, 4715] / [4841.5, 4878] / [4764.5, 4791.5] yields 0.55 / 3.01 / 3.18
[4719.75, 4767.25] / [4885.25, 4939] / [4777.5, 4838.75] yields -1.63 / 3.02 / 2.91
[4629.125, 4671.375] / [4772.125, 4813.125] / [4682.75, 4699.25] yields 1.02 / 3.12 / 3.04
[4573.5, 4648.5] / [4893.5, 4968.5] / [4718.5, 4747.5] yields 0.16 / 3.19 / 2.93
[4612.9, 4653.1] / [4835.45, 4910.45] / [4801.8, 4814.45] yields 0.40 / 3.16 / 3.16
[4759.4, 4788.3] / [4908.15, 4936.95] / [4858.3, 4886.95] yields -2.54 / 3.02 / 2.8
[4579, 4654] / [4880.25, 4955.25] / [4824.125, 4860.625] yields -3.18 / 3.21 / 2.96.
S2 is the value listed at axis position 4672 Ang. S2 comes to 3.14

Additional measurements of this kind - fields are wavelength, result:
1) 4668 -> 3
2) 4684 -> 2.54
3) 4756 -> 3.08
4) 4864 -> 2.87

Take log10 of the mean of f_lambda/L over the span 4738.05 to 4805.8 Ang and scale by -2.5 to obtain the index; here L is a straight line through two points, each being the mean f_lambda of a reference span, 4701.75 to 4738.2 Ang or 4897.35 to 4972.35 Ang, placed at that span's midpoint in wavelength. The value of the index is 0.05 mag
